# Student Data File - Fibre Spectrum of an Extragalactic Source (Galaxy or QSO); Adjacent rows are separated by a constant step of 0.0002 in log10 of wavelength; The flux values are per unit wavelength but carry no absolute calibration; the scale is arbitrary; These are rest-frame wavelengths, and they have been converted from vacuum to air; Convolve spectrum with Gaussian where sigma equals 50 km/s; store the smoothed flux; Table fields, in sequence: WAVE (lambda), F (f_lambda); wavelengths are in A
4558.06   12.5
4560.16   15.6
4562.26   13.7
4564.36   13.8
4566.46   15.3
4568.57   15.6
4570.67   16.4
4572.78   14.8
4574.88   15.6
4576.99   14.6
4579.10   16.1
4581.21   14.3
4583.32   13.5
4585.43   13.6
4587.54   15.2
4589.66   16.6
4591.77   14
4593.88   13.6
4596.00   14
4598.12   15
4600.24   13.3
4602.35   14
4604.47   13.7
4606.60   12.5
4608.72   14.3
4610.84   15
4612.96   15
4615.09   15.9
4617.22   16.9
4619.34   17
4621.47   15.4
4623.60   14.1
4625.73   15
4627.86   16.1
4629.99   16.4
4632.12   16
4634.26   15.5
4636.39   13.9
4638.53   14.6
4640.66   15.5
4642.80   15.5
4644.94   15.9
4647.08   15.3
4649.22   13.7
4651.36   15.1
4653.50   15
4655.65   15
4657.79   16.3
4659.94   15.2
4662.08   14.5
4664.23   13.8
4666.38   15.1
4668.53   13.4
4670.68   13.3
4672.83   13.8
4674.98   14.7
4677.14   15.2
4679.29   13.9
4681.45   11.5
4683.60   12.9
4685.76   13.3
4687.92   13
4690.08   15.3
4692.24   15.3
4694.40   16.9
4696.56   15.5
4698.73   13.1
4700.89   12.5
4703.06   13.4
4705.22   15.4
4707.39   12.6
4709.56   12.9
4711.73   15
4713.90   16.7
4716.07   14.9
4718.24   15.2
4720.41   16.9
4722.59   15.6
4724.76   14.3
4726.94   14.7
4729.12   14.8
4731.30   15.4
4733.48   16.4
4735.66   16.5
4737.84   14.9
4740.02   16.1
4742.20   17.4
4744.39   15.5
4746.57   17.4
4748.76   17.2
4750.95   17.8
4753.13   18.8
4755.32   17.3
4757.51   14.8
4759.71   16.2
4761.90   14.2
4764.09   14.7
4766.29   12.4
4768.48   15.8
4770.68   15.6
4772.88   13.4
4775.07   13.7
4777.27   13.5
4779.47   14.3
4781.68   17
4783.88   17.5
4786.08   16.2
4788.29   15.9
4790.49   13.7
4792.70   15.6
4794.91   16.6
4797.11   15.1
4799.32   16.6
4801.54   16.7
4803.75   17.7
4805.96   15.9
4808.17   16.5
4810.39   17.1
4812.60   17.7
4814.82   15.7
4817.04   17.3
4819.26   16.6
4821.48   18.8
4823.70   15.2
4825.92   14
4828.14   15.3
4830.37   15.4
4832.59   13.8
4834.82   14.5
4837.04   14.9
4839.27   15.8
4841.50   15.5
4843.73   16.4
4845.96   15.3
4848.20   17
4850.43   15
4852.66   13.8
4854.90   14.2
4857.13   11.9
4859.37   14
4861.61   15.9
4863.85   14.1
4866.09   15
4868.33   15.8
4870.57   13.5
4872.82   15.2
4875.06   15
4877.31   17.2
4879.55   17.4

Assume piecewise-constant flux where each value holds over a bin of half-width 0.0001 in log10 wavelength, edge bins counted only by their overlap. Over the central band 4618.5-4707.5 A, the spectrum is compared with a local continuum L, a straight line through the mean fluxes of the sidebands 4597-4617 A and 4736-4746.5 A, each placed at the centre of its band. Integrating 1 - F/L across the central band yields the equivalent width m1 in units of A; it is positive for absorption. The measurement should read 2.7 A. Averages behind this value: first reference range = 14.4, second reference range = 16.2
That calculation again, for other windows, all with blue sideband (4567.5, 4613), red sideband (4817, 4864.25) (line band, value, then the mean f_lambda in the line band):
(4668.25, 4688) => 1.7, 13.5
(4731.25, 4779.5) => -2.2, 15.7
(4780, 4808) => -2.1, 16.2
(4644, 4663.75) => -0.5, 15.1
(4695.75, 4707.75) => 0.9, 13.8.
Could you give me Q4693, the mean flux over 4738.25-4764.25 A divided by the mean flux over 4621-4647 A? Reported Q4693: 1.1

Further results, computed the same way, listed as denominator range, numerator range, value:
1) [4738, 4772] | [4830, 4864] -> 0.93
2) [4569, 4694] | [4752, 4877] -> 1.05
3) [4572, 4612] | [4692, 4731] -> 1.02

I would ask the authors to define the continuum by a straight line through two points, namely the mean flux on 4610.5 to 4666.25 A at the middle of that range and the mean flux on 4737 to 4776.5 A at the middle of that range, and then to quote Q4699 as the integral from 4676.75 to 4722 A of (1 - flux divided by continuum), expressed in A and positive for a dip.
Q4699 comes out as 3.4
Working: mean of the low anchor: 15.3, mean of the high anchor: 15.7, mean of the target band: 14.4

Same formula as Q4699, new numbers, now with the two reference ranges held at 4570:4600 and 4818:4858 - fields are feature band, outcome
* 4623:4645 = -0.7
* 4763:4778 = 0.9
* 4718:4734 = -0.4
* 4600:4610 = 0.8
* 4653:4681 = 0.8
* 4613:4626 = -0.8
